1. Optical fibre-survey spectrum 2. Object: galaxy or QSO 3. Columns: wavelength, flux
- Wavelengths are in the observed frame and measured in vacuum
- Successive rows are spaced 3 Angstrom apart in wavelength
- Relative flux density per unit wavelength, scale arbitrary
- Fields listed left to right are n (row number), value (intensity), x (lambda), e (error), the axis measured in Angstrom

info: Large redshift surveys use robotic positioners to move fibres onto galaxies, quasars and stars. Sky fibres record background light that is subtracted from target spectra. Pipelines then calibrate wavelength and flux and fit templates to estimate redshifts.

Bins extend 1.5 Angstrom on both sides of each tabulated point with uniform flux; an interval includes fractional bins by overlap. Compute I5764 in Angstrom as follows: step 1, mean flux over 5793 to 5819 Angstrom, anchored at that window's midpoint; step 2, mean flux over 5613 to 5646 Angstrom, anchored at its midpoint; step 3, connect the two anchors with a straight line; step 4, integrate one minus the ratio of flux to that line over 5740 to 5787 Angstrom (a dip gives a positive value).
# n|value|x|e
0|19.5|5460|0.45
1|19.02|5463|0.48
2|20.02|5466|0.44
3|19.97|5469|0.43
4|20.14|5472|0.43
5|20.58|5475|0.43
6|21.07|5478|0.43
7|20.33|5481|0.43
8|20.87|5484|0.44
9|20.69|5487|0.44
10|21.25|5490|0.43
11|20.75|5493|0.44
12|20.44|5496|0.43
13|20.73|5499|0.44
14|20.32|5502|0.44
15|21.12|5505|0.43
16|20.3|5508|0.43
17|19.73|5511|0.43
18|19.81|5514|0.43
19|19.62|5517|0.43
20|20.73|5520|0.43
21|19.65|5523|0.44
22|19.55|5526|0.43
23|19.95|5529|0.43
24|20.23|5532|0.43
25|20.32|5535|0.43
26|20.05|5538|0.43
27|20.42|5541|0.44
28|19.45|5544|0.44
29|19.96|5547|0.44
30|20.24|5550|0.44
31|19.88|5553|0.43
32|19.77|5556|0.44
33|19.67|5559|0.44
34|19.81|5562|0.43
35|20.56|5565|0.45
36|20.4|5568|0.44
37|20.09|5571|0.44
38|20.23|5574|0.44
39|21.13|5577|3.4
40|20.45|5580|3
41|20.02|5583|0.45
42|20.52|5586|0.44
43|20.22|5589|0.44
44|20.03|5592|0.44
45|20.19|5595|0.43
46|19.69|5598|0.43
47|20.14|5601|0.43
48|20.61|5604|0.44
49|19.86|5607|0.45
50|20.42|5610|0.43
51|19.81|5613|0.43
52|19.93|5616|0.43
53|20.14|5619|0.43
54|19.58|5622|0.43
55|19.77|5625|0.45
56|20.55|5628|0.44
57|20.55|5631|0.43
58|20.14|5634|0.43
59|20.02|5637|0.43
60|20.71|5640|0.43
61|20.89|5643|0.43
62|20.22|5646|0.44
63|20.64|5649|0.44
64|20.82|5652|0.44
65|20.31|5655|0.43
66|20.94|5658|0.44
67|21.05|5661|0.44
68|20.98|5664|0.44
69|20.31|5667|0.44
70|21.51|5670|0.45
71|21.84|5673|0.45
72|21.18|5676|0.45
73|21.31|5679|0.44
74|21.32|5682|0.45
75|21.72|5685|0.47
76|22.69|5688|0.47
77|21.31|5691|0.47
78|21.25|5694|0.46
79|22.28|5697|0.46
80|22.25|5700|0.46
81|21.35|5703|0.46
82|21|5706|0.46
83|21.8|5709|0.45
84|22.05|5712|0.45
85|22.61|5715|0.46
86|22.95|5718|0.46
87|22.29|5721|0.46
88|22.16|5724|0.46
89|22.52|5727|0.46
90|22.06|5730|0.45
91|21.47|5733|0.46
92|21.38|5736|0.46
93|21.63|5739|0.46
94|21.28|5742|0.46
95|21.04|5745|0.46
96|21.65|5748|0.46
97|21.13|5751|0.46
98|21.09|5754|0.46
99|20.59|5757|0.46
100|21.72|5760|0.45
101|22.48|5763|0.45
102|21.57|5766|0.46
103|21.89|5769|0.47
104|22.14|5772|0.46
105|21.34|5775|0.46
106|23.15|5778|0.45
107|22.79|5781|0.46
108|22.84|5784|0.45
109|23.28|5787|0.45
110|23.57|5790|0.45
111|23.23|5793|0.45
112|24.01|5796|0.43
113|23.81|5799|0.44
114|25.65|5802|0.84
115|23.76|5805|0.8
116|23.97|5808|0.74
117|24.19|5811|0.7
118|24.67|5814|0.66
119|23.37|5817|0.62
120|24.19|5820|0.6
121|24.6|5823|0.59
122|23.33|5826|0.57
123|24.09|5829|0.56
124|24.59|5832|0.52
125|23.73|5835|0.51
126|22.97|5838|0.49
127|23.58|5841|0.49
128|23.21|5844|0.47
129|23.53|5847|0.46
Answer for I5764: 2.8 Angstrom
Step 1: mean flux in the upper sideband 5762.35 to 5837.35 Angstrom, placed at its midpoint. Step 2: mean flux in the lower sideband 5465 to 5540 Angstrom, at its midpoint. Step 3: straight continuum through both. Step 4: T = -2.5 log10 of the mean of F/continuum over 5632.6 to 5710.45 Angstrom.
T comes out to 0.05 mag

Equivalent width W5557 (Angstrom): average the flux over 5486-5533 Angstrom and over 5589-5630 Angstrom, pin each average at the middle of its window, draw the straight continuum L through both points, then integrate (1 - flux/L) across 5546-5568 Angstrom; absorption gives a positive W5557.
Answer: 0.2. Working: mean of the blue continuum 20.3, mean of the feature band 20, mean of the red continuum 20.1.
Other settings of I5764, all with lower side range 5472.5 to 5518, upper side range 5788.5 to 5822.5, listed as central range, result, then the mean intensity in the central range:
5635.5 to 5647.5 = 0.93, 20.5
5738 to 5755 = 1.51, 21.3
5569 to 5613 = 2.77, 20.2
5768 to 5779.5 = 0.75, 22.1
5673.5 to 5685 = 0.63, 21.4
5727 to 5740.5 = 0.87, 21.7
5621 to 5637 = 1.39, 20.1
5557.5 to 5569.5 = 0.66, 20.1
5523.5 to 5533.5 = 0.48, 19.9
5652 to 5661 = 0.65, 20.7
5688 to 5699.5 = 0.49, 21.8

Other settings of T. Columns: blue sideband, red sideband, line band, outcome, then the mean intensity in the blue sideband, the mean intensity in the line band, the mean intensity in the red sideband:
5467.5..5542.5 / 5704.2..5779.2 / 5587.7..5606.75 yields 0.04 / 20.3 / 20.1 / 21.8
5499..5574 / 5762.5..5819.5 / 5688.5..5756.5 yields 0.03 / 20.1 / 21.7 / 23.3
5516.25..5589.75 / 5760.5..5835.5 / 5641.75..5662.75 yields 0.04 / 20.1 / 20.7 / 23.4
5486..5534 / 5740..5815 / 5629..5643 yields 0.05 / 20.3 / 20.4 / 22.7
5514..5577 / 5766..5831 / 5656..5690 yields 0.02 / 20.1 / 21.3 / 23.5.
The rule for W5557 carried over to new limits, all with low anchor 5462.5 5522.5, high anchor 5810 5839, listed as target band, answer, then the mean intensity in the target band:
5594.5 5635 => 3.0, 20.1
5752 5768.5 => 1.3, 21.5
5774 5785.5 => 0.4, 22.6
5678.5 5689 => 0.3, 21.8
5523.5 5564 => 1.9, 19.9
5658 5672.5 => 0.8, 21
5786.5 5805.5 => -0.2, 23.9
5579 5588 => 0.4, 20.3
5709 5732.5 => 0.6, 22.3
